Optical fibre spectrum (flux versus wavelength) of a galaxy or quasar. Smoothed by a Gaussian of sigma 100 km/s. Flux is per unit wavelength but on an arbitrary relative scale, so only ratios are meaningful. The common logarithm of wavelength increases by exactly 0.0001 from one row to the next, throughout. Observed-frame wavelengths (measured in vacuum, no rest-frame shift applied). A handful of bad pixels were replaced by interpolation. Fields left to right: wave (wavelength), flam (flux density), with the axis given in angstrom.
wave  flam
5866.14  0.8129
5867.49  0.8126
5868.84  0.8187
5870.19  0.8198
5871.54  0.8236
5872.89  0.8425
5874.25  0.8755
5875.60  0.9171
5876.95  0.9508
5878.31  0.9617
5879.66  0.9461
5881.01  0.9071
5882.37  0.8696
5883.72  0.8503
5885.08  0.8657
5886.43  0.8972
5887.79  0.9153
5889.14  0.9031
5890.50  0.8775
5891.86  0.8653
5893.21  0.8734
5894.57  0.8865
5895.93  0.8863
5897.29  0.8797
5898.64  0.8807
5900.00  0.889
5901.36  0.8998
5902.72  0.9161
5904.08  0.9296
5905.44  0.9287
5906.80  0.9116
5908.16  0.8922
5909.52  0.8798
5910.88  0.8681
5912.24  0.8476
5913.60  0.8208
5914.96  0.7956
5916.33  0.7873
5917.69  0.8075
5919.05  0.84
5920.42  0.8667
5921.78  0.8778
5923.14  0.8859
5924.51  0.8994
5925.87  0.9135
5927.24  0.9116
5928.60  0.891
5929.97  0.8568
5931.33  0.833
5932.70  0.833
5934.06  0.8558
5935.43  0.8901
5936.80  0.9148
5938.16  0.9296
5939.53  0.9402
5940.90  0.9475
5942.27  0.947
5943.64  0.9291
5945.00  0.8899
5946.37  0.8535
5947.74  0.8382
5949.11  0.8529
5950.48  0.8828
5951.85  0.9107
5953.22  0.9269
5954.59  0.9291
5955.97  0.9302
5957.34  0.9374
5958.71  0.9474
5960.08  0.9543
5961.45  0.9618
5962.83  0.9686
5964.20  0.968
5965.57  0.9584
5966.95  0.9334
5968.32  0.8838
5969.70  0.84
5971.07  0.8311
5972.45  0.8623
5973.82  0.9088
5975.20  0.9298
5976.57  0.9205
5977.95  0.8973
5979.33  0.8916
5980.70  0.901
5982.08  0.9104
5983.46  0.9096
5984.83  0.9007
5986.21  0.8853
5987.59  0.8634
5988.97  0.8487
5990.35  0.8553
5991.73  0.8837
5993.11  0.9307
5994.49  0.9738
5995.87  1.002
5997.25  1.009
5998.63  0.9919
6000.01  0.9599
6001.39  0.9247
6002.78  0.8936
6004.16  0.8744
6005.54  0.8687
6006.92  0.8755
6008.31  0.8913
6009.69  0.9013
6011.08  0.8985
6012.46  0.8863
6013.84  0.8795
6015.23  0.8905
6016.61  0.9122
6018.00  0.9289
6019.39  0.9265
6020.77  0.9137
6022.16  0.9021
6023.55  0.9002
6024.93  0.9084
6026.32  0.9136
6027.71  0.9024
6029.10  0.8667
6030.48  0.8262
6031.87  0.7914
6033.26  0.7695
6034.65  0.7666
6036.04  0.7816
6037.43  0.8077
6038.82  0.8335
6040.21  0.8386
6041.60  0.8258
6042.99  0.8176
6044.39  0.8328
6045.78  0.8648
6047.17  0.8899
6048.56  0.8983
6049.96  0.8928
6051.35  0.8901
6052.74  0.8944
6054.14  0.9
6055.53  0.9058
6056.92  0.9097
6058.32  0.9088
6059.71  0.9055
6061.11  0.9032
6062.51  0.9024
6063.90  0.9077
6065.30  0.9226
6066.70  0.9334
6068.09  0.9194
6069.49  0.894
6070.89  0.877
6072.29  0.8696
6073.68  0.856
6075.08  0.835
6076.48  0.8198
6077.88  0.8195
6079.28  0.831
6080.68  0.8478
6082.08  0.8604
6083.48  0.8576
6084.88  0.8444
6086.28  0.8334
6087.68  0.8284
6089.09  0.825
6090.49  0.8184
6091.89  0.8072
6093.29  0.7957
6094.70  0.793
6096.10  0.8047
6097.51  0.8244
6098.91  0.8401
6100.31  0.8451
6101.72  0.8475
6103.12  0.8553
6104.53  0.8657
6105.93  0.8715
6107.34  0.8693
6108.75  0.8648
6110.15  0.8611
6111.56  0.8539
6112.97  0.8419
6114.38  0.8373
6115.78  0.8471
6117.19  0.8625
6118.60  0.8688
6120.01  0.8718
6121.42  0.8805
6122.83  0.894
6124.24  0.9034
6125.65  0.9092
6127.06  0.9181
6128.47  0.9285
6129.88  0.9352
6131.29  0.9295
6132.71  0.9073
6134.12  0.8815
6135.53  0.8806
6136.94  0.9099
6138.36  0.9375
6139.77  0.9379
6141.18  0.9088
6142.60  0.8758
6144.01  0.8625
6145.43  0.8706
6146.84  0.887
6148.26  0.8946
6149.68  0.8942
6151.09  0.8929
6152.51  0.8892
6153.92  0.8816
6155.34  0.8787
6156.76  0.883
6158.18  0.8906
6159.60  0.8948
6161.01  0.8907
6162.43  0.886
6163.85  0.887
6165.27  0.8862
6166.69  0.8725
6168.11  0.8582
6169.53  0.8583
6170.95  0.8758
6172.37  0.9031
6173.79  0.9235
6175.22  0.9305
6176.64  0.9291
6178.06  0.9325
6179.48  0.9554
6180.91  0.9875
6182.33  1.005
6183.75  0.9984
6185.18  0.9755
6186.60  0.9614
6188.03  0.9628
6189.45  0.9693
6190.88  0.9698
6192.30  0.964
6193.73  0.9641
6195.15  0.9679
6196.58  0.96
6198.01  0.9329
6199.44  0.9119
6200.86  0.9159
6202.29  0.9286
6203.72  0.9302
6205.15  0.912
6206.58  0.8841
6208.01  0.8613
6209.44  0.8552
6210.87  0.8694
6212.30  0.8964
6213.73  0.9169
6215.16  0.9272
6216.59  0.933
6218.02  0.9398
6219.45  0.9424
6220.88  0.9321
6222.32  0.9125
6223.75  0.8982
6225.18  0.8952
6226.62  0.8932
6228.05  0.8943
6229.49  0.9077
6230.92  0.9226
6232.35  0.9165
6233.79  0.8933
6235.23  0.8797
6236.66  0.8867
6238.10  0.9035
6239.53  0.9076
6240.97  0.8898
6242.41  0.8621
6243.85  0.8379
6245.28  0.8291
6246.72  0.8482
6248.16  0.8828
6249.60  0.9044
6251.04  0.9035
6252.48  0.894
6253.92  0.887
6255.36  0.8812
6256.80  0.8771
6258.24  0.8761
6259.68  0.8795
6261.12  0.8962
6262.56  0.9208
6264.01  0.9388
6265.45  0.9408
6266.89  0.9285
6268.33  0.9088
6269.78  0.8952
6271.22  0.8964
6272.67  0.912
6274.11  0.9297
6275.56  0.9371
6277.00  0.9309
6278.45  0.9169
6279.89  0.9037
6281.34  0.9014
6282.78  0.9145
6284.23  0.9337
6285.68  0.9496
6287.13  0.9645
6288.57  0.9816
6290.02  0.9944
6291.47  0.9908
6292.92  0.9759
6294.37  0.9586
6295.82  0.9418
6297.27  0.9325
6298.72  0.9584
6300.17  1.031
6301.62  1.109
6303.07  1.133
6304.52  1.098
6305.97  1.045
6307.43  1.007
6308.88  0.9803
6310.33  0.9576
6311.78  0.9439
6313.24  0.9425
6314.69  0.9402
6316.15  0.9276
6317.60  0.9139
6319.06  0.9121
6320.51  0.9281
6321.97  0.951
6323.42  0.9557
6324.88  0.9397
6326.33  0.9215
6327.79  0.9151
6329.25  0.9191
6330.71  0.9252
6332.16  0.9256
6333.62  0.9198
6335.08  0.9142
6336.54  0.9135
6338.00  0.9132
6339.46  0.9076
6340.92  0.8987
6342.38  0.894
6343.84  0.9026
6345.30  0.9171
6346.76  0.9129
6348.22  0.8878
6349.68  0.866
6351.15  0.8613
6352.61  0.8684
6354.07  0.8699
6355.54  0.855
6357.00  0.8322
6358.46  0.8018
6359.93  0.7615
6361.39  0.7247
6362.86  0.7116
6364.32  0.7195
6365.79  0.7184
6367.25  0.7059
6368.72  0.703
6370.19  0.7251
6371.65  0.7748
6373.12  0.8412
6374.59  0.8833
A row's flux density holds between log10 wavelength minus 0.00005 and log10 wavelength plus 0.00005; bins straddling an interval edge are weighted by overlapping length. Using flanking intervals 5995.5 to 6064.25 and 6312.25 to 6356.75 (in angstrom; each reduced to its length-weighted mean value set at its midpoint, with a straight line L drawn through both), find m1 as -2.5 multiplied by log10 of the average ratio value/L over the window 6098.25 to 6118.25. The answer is 0.05 mag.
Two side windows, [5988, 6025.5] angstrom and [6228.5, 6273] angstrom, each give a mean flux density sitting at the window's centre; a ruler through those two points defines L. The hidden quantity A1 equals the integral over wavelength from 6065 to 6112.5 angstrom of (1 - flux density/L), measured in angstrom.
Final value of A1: 3.0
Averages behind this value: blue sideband 0.912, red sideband 0.894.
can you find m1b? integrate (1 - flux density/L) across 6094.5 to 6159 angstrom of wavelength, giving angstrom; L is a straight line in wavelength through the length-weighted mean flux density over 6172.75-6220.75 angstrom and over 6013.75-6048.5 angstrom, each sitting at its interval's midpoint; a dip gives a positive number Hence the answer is 1.8 angstrom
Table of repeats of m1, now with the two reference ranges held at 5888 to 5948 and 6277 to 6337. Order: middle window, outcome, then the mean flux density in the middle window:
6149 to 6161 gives 0.047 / 0.889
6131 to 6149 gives 0.033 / 0.898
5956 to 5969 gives -0.065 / 0.946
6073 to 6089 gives 0.093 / 0.838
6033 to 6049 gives 0.098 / 0.828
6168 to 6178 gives 0.036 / 0.902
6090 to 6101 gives 0.126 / 0.816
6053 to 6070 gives 0.001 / 0.909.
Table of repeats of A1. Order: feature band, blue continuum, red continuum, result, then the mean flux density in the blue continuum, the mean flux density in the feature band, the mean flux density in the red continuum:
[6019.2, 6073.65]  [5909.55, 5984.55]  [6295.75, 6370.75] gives 1.3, 0.893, 0.874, 0.901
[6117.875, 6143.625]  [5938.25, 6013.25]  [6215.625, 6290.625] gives 0.2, 0.911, 0.904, 0.908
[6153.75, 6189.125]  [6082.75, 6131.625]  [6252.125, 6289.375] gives -1.5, 0.858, 0.917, 0.916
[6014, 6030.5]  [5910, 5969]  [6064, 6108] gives -0.6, 0.893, 0.902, 0.85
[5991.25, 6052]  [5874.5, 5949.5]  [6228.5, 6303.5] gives 0.8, 0.886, 0.885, 0.922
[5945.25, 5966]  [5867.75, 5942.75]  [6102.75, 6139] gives -0.9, 0.882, 0.92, 0.884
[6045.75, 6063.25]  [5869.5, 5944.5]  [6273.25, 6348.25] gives 0.2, 0.884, 0.899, 0.949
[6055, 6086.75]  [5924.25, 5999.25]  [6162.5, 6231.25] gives 1.3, 0.909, 0.877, 0.923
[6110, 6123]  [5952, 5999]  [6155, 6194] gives 0.9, 0.918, 0.86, 0.925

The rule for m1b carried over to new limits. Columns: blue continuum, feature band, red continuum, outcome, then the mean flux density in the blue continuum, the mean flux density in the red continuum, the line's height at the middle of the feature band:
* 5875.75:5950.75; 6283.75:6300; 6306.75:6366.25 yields -1.37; 0.885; 0.89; 0.89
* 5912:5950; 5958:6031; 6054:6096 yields -3.35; 0.874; 0.863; 0.869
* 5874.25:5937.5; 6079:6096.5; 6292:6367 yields 1.34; 0.882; 0.914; 0.896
